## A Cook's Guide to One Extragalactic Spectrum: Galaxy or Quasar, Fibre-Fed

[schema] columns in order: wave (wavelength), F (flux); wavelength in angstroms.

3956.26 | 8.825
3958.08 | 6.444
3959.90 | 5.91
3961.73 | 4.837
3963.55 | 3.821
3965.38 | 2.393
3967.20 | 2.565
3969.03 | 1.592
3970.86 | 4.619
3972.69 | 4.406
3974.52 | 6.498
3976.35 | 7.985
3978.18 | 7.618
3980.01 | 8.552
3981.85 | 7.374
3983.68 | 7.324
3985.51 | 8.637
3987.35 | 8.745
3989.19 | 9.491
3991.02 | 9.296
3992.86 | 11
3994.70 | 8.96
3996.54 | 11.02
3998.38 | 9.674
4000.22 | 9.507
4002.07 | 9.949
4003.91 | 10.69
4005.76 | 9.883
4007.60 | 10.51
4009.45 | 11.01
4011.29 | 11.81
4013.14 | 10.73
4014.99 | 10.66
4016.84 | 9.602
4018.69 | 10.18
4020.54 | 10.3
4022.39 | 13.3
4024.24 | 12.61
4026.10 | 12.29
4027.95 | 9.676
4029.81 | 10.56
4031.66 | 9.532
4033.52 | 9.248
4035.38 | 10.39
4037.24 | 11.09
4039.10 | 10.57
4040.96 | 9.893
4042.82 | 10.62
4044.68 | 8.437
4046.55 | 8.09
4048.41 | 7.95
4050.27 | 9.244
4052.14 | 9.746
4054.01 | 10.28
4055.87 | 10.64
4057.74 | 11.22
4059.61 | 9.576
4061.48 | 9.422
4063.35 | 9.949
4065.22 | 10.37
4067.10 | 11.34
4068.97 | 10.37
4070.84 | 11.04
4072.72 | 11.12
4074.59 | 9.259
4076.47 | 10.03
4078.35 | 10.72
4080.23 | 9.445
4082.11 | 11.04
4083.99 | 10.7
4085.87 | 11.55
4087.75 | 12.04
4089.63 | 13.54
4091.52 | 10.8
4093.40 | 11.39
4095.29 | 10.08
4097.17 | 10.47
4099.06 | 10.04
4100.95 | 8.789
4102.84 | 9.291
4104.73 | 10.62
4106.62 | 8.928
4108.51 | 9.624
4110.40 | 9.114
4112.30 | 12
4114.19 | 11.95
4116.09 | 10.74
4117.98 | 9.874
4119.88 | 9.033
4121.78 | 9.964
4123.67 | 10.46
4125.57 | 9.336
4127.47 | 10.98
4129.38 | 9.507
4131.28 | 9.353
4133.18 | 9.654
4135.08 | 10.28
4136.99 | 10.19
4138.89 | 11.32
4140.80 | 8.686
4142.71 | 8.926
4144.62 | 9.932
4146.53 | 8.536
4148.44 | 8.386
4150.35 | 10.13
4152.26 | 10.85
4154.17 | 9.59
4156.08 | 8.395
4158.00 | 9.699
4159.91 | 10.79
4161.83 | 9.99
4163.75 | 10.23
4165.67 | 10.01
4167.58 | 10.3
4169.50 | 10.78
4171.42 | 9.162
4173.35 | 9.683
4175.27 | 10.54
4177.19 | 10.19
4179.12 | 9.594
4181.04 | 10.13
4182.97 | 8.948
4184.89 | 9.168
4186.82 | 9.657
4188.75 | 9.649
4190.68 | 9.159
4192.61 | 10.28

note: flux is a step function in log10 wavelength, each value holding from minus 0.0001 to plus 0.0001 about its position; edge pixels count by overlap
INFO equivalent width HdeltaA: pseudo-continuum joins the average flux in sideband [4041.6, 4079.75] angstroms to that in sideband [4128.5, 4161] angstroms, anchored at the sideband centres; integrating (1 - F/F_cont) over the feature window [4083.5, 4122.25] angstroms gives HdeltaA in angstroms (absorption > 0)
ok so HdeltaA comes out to -2.7 angstroms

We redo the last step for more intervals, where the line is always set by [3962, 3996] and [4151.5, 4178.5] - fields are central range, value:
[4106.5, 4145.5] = -3.0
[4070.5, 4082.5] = -2.7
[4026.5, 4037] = -3.3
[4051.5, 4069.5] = -4.7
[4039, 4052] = -2.1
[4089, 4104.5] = -3.0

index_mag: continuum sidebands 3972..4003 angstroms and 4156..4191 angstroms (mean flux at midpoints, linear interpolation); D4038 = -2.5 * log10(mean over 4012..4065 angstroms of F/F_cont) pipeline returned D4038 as -0.14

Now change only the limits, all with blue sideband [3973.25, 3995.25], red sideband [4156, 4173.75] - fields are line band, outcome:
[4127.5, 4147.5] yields 0.00 mag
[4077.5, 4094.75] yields -0.21 mag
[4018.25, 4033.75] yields -0.24 mag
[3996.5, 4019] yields -0.21 mag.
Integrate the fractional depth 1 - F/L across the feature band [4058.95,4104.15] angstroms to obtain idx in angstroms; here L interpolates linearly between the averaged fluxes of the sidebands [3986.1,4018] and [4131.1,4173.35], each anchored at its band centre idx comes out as -2.6 angstroms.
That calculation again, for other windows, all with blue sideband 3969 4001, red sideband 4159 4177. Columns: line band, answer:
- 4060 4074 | -2.2 angstroms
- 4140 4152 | 0.9 angstroms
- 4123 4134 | -0.2 angstroms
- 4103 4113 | -0.5 angstroms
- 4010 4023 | -3.8 angstroms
